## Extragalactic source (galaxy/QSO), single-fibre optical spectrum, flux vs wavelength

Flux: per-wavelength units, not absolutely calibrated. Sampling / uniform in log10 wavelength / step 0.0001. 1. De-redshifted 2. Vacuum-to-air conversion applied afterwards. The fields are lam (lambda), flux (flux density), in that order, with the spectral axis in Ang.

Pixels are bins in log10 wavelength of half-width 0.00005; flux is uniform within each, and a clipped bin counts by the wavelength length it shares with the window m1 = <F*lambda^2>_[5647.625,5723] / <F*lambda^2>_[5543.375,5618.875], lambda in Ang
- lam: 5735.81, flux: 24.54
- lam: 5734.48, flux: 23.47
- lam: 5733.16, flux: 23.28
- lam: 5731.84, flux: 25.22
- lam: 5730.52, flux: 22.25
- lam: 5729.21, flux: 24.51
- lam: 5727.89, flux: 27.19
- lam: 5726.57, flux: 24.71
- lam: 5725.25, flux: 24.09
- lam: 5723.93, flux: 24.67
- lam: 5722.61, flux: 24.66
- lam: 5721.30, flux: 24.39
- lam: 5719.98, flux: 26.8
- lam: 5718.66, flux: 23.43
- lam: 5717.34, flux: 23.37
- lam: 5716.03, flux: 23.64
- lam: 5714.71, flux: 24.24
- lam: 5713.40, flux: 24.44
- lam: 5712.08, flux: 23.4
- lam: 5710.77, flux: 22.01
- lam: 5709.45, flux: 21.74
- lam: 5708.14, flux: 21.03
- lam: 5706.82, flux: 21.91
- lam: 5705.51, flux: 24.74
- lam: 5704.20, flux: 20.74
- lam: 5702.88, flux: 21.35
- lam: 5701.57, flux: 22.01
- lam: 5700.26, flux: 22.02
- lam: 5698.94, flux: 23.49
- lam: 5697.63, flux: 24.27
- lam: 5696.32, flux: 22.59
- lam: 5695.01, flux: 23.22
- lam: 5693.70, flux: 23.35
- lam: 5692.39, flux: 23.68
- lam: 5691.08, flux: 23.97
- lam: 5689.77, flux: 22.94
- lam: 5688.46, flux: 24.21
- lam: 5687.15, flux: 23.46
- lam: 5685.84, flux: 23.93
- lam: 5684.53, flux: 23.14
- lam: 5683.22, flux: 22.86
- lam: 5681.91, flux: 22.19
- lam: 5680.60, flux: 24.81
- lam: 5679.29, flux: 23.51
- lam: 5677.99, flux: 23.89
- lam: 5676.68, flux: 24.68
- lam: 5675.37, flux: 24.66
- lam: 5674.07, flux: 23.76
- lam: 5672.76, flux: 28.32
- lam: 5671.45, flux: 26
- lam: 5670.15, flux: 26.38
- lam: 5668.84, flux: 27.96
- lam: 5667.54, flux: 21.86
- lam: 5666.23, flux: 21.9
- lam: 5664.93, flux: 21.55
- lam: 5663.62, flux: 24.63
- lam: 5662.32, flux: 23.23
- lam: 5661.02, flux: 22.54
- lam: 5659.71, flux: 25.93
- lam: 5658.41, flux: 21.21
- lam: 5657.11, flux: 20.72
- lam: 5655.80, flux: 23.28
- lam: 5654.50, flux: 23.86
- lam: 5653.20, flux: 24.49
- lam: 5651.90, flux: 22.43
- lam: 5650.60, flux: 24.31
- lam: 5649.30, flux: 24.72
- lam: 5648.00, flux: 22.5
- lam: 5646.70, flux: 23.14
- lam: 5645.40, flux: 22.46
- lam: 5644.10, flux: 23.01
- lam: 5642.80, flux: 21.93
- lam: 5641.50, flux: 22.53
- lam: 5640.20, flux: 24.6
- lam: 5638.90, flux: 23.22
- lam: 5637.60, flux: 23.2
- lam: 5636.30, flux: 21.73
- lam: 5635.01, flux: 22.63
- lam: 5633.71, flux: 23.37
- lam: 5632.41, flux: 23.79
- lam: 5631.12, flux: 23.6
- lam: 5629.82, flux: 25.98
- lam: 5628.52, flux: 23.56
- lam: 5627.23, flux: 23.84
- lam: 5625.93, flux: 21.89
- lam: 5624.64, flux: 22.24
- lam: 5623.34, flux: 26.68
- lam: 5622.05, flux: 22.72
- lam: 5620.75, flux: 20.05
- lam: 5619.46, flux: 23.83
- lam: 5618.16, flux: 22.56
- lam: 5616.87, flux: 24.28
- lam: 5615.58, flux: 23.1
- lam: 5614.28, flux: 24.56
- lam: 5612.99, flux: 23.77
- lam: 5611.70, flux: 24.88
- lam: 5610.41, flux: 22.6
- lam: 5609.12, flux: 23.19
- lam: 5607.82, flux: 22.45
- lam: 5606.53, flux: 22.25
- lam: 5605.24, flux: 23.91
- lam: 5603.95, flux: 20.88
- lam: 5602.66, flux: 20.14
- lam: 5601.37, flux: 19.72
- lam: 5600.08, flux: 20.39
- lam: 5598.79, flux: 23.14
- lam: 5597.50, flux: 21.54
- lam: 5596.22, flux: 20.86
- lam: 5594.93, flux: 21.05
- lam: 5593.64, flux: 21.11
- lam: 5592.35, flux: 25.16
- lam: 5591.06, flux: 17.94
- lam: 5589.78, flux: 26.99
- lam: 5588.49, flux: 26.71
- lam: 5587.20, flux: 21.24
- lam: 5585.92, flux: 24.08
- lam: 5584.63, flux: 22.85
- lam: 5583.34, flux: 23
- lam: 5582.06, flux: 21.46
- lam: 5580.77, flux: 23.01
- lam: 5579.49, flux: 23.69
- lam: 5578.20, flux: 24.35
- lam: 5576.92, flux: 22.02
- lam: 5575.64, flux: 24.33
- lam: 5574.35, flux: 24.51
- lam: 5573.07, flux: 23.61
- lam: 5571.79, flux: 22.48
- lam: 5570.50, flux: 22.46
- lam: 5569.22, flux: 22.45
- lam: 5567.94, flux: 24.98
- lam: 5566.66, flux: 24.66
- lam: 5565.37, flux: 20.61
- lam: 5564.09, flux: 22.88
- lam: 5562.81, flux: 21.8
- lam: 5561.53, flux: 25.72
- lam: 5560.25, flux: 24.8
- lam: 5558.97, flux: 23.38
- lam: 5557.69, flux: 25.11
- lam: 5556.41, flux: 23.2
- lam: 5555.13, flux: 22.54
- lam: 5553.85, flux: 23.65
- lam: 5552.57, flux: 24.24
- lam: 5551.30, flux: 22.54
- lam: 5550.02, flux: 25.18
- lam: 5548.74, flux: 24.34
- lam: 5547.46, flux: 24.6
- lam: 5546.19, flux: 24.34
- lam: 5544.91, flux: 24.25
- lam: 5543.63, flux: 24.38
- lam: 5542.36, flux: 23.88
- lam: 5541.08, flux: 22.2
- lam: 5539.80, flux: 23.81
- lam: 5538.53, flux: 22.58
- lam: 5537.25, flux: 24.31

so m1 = 1.1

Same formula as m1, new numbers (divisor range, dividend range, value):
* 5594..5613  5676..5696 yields 1.10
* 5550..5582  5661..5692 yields 1.07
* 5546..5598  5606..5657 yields 1.02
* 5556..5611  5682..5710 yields 1.04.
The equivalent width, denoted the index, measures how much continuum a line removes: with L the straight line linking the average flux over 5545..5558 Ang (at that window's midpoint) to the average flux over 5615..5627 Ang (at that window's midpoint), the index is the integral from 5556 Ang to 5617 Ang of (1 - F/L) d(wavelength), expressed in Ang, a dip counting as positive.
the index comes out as 1.4 Ang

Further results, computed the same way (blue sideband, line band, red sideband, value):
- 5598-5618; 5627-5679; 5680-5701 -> -1.5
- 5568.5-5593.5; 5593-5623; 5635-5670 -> 1.1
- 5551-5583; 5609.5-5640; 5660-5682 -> 0.6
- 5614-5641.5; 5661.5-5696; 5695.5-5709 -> -1.9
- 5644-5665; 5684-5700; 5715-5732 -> 0.3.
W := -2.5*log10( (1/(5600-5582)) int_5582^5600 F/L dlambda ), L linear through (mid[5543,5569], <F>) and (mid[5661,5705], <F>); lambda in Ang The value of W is 0.05 mag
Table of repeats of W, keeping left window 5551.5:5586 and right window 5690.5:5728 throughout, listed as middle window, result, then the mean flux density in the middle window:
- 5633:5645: 0.02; 22.9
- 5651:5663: 0.01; 23.1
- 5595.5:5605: 0.11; 21.1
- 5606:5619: 0.00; 23.4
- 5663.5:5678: -0.06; 24.7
